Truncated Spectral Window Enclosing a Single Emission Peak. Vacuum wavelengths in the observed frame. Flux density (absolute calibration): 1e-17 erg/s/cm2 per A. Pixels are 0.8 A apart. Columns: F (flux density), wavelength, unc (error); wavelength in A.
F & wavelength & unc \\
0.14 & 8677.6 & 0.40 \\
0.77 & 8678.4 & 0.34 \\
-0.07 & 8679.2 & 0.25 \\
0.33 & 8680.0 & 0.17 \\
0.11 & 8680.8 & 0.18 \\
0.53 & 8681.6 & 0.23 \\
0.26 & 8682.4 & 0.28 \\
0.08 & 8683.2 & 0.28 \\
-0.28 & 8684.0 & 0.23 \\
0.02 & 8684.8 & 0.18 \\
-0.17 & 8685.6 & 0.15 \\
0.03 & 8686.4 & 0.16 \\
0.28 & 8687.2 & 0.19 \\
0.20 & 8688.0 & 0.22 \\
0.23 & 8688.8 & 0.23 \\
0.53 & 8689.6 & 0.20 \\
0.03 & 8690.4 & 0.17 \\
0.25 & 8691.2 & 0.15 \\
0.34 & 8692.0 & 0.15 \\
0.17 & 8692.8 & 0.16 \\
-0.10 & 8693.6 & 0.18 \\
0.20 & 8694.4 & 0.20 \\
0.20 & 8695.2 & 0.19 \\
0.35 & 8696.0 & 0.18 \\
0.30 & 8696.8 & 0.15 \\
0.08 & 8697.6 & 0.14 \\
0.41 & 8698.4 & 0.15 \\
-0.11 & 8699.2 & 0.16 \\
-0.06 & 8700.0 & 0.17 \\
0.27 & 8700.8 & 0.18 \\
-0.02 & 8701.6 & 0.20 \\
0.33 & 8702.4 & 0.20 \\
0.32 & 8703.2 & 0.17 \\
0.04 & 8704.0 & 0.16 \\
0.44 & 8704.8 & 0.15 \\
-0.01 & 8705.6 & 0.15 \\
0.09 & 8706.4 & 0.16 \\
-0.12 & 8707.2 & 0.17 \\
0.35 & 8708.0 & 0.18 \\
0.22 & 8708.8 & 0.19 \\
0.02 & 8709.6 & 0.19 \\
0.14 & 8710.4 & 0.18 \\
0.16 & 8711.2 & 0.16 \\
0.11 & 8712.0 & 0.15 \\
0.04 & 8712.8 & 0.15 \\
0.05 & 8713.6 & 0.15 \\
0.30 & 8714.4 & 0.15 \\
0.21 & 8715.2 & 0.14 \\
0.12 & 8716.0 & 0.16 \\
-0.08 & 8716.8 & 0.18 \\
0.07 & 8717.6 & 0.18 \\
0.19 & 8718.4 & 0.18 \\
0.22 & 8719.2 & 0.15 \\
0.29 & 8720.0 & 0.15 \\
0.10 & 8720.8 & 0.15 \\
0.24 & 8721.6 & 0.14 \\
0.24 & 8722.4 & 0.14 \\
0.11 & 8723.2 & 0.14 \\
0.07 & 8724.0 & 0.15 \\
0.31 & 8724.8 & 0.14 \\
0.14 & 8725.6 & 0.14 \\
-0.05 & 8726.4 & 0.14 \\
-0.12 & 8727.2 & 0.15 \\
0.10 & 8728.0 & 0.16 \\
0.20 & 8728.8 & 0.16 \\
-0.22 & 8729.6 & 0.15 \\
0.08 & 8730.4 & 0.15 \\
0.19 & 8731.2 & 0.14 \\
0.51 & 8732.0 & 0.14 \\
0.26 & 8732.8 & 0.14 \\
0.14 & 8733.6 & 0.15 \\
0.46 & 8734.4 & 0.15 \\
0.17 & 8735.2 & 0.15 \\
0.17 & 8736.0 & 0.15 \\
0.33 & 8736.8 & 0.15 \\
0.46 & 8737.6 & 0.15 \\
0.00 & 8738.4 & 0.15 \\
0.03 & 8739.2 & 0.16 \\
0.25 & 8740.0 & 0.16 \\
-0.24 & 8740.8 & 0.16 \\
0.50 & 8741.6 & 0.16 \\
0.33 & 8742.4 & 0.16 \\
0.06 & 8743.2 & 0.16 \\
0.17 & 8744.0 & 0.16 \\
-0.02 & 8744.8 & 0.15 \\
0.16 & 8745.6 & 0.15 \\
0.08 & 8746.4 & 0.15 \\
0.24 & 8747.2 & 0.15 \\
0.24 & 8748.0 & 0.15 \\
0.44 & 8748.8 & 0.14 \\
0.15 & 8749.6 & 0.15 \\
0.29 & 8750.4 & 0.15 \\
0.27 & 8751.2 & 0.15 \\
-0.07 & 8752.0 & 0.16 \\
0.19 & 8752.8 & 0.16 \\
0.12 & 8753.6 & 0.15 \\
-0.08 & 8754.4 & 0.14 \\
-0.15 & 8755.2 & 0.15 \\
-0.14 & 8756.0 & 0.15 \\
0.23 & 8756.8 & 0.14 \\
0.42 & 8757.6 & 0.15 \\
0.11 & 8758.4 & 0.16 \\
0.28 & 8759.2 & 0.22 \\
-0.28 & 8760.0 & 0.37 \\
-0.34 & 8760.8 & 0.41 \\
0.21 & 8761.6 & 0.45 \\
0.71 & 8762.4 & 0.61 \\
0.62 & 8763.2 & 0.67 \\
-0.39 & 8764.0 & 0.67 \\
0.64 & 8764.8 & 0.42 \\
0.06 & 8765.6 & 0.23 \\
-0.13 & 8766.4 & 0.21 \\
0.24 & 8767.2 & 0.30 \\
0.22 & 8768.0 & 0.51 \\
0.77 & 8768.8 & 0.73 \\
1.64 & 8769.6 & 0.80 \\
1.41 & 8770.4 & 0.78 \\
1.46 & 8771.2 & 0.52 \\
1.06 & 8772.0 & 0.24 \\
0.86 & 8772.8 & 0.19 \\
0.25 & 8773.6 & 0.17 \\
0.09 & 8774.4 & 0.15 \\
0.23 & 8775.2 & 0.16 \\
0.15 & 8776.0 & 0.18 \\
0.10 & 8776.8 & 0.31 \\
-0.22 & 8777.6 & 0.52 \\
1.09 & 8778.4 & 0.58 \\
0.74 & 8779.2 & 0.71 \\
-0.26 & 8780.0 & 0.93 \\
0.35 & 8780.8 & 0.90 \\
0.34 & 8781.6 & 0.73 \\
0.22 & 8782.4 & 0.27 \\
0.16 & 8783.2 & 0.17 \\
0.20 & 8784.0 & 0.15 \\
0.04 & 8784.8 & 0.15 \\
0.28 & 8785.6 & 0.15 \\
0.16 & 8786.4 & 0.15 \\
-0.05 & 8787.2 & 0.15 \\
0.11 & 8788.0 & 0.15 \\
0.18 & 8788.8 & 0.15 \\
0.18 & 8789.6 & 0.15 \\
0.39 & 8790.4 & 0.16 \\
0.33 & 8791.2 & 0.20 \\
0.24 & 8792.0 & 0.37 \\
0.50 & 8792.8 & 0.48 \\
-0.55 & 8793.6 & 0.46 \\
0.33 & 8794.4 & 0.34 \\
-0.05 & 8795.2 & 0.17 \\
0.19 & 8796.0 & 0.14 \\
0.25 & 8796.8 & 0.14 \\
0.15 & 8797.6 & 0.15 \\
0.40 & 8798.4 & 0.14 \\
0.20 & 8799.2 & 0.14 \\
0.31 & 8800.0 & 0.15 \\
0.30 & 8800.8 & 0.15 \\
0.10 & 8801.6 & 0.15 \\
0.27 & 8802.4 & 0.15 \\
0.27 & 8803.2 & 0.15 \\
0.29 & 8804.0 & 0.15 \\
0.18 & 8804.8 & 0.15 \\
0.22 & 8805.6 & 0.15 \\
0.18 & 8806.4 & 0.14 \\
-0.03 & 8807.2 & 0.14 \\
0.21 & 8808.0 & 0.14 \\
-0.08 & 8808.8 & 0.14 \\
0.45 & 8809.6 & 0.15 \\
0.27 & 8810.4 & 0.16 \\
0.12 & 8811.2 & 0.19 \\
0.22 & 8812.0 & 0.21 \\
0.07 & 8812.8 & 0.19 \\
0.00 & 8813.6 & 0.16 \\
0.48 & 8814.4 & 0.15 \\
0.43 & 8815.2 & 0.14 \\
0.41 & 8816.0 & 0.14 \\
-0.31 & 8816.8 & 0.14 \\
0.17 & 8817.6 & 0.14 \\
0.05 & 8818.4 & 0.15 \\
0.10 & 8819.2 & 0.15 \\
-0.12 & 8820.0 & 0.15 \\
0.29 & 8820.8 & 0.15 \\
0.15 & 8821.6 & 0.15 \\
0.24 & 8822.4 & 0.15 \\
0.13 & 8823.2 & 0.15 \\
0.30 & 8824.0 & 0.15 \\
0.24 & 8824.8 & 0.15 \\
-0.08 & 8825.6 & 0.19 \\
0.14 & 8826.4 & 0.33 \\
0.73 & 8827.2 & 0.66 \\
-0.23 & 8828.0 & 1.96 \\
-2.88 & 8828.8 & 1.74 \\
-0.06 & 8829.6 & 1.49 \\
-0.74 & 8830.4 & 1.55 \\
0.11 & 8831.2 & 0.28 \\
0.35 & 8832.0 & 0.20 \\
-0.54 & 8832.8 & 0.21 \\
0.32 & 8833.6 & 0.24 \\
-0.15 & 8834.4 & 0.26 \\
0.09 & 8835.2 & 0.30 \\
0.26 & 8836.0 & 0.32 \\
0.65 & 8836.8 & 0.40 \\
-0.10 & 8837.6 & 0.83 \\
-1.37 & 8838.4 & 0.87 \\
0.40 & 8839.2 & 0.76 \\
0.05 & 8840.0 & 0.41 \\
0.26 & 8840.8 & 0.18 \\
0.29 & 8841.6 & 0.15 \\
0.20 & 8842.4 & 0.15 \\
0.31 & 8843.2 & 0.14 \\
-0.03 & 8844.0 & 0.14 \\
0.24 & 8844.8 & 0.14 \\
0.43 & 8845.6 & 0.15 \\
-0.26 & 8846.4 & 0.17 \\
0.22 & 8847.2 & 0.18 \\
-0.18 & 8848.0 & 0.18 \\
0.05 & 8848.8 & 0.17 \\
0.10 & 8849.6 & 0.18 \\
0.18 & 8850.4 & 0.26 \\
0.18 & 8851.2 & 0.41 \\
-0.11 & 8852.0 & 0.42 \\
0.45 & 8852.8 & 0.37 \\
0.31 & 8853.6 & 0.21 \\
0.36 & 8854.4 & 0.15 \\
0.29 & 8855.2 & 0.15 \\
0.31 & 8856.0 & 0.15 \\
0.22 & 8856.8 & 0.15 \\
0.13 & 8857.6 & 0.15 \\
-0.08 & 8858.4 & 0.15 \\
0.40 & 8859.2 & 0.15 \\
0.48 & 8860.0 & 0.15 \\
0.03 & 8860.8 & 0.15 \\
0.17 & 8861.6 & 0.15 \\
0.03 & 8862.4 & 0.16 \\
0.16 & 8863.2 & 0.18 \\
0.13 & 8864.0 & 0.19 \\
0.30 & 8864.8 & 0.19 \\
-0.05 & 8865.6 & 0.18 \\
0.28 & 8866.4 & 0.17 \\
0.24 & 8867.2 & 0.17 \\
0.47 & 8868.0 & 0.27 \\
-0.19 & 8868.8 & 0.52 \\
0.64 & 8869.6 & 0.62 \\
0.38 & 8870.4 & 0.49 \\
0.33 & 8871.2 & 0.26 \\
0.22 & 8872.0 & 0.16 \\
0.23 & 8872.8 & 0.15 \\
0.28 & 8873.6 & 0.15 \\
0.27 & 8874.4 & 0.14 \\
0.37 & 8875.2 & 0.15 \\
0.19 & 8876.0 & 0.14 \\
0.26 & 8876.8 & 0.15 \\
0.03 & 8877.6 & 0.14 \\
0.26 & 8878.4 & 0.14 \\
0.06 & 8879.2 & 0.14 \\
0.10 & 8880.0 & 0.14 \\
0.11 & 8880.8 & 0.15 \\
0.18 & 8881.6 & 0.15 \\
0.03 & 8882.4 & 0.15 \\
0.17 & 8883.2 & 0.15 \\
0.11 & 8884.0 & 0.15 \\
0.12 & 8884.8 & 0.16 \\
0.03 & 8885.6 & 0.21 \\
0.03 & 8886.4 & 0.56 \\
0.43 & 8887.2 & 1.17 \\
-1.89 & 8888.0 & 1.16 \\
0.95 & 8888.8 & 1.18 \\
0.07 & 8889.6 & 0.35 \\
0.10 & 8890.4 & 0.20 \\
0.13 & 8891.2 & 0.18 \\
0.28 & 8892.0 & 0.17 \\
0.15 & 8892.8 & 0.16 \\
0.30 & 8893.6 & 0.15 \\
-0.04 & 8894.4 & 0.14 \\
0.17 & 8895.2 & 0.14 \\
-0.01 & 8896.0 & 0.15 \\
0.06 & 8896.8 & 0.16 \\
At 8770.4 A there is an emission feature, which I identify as H-beta 4861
